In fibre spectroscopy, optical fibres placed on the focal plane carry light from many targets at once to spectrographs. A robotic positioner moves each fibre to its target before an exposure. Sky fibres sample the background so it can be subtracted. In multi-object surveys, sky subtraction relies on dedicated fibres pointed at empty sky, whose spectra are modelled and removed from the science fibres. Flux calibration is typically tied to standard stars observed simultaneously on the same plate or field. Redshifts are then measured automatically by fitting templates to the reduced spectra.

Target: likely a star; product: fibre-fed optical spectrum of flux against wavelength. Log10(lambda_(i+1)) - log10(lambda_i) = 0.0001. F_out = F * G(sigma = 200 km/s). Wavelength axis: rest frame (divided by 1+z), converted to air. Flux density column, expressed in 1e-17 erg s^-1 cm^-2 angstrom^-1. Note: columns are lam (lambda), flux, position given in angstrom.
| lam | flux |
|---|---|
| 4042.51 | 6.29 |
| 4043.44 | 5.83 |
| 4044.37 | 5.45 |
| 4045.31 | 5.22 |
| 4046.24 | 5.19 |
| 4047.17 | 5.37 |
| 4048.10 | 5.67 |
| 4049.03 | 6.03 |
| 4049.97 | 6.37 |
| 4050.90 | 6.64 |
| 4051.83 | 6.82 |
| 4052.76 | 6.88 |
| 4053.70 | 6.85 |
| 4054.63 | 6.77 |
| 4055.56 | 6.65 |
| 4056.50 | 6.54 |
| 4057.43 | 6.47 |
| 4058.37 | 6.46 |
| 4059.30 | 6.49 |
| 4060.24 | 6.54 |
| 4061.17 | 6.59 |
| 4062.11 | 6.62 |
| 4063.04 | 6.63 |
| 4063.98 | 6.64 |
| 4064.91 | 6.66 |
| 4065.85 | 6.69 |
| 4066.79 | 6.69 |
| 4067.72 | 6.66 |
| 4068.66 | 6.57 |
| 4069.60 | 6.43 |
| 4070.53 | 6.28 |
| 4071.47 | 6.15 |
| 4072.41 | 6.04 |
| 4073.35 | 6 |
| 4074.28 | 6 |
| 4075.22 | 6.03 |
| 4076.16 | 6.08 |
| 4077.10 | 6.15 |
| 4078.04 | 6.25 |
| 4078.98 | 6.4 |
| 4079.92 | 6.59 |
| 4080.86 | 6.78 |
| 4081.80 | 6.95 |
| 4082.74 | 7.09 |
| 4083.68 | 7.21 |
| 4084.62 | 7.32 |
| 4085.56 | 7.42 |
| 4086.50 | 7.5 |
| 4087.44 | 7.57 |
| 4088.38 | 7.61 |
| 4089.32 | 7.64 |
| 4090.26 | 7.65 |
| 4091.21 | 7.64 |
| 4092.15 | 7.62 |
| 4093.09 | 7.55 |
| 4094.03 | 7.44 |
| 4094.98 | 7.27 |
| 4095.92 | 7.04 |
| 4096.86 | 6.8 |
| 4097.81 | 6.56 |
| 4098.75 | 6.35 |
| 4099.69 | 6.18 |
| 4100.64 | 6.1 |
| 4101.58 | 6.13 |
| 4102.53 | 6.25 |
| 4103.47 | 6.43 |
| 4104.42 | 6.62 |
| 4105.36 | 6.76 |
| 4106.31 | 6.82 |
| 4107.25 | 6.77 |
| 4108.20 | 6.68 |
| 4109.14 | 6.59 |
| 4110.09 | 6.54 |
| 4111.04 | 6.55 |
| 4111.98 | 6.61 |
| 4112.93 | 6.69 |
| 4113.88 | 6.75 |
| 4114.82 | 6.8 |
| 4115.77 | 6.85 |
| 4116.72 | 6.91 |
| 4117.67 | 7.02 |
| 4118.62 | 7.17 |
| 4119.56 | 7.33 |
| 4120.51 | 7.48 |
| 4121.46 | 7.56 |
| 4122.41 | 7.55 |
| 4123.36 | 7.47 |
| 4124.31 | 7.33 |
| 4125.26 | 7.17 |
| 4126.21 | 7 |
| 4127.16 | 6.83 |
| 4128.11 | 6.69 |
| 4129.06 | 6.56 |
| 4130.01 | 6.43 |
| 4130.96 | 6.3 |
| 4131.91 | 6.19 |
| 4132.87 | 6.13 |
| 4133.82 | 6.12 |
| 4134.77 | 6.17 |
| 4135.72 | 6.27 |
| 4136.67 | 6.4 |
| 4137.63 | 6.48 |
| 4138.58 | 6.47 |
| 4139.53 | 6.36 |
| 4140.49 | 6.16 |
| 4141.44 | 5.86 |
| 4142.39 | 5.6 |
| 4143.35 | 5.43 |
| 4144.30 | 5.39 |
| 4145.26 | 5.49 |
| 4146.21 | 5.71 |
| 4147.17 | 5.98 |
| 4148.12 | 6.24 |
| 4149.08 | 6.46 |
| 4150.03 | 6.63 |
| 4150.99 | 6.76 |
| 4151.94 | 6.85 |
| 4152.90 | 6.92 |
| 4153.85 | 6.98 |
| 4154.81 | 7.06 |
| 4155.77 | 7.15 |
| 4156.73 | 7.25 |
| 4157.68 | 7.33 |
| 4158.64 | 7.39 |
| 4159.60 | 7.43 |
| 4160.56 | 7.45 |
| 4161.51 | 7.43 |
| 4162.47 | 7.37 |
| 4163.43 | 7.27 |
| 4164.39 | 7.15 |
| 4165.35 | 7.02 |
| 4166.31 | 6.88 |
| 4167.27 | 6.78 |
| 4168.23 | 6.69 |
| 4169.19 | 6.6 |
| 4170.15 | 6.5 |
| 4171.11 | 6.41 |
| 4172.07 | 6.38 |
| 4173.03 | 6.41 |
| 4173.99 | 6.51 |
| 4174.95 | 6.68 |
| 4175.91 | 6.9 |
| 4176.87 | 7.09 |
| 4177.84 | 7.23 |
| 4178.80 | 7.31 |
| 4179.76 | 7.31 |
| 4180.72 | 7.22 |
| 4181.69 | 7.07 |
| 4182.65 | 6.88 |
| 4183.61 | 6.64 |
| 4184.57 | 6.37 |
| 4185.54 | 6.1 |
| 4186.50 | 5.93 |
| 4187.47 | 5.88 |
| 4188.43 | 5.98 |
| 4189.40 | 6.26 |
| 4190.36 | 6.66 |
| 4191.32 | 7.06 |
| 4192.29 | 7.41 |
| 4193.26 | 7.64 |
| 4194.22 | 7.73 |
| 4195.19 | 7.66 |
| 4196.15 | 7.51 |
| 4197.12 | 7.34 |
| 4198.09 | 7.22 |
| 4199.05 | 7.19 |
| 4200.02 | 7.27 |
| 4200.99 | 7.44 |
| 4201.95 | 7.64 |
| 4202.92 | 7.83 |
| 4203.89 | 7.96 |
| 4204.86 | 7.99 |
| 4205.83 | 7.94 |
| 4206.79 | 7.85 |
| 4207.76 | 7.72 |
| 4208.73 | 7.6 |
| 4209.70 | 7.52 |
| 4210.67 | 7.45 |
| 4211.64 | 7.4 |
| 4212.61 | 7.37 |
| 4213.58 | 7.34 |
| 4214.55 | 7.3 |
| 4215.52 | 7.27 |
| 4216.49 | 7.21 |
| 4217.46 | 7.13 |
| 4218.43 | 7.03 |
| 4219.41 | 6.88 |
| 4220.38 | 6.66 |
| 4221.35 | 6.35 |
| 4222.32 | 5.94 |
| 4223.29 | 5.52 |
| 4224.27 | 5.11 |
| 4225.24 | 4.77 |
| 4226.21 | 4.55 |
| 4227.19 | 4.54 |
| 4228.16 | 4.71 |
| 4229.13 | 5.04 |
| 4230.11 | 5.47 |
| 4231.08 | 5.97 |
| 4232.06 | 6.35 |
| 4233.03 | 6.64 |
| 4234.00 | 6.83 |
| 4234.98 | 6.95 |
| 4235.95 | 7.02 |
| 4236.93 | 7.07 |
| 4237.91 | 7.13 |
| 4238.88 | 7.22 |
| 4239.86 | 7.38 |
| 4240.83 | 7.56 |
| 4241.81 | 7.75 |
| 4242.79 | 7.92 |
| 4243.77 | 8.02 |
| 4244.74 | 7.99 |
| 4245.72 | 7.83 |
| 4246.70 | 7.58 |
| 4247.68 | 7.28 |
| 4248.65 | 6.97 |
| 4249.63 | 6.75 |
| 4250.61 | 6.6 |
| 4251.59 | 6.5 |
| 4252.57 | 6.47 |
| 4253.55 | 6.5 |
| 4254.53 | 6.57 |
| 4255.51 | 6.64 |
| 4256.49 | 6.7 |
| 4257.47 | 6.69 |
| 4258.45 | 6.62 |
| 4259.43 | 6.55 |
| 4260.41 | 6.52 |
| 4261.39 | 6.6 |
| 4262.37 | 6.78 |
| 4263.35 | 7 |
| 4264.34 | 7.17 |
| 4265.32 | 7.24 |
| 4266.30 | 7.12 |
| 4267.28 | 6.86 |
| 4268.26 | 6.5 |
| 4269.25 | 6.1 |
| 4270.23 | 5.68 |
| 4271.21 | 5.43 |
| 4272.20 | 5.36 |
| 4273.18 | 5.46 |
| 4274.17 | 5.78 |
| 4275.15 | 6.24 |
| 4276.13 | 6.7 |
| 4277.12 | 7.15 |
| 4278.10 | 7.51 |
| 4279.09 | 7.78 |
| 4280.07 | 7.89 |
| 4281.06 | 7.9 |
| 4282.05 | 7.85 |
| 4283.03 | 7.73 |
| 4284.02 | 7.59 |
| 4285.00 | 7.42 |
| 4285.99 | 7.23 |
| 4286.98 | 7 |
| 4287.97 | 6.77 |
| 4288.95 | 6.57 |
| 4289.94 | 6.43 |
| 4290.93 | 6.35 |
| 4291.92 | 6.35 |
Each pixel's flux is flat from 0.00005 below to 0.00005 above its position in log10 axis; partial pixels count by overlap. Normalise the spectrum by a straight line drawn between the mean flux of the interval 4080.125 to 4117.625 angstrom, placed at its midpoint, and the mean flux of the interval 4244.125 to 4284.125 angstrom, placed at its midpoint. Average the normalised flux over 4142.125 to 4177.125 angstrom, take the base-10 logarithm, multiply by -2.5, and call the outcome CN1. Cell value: 0.031 mag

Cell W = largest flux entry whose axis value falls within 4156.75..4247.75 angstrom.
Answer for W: 8.02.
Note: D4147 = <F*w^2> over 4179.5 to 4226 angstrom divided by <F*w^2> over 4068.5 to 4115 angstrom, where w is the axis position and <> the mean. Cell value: 1.09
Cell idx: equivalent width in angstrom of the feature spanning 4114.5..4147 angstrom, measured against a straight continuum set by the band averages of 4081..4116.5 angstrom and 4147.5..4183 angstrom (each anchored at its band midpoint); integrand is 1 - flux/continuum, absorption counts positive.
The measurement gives 1.8 angstrom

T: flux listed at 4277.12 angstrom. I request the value 7.15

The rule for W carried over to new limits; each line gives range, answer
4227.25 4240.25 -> 7.38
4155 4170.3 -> 7.45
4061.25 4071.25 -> 6.69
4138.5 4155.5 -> 7.06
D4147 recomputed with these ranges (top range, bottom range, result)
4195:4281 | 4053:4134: 1.08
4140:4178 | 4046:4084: 1.08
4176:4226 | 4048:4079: 1.16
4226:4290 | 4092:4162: 1.08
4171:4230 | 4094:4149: 1.08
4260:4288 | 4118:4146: 1.12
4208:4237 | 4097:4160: 1.02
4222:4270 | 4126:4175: 1.05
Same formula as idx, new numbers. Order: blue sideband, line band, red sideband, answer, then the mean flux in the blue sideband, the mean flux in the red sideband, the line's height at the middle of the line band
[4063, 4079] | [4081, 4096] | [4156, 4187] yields -2.24 angstrom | 6.34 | 6.91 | 6.44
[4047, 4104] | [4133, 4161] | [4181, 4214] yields 2.07 angstrom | 6.68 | 7.2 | 6.98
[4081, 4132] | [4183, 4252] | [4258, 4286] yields -0.37 angstrom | 6.96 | 6.81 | 6.86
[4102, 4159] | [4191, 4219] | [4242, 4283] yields -2.99 angstrom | 6.63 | 6.87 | 6.76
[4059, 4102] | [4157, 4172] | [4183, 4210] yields 0.08 angstrom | 6.75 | 7.19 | 7.07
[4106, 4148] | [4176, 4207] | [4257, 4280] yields -2.67 angstrom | 6.56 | 6.58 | 6.57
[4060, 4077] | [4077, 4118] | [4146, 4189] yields -2.30 angstrom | 6.4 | 6.8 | 6.52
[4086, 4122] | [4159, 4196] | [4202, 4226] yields 0.62 angstrom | 6.94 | 7.03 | 7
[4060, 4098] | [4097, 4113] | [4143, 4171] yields 0.67 angstrom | 6.82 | 6.75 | 6.79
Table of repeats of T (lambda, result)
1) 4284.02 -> 7.59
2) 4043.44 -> 5.83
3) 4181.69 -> 7.07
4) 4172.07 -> 6.38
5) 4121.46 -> 7.56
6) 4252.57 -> 6.47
